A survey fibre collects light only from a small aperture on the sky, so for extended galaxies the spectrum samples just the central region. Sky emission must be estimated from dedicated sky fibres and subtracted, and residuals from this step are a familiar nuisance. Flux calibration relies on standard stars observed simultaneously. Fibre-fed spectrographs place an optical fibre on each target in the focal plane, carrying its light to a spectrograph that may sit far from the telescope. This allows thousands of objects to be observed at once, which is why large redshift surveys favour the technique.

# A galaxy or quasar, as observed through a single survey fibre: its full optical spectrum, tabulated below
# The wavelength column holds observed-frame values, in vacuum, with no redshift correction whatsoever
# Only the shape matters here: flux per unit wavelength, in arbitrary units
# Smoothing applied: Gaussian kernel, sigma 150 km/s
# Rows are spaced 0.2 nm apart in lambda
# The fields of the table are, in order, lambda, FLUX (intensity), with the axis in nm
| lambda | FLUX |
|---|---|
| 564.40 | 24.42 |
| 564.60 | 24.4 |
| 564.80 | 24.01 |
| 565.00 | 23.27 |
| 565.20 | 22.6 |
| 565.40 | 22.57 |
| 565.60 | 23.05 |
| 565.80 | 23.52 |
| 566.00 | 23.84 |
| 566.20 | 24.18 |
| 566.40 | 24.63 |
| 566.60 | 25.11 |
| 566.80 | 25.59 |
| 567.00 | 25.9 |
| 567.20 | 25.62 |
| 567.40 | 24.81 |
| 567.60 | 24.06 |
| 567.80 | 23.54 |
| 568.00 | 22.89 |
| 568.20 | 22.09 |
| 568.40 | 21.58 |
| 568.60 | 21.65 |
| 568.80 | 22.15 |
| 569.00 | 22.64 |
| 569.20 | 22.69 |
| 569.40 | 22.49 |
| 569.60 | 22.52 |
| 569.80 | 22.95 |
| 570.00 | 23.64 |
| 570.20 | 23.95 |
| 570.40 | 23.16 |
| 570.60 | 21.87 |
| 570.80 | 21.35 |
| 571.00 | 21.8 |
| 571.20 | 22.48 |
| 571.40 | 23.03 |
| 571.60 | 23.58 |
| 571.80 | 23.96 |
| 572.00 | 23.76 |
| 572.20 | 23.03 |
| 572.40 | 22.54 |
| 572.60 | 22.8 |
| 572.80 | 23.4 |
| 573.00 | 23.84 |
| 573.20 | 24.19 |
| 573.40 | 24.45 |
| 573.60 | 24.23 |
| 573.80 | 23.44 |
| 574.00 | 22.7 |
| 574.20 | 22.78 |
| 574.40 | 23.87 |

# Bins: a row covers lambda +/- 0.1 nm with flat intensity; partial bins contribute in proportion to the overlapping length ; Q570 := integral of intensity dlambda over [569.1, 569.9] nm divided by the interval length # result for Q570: 22.7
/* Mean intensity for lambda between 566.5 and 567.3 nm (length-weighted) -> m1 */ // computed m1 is 25.6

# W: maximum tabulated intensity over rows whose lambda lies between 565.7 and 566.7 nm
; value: 25.11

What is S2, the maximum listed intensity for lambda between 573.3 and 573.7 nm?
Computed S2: 24.45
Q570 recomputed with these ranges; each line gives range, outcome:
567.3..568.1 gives 23.8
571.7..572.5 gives 23.3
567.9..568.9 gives 22.1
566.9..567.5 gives 25.4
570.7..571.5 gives 22.2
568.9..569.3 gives 22.7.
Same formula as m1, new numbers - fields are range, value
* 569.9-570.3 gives 23.8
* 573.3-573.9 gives 24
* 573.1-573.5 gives 24.3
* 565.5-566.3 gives 23.6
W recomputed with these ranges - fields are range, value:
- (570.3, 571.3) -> 23.16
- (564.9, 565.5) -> 23.27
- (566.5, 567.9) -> 25.9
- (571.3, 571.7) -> 23.58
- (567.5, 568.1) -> 24.06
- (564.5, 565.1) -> 24.4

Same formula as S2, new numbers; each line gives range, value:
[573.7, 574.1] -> 23.44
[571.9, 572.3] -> 23.76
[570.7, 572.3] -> 23.96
